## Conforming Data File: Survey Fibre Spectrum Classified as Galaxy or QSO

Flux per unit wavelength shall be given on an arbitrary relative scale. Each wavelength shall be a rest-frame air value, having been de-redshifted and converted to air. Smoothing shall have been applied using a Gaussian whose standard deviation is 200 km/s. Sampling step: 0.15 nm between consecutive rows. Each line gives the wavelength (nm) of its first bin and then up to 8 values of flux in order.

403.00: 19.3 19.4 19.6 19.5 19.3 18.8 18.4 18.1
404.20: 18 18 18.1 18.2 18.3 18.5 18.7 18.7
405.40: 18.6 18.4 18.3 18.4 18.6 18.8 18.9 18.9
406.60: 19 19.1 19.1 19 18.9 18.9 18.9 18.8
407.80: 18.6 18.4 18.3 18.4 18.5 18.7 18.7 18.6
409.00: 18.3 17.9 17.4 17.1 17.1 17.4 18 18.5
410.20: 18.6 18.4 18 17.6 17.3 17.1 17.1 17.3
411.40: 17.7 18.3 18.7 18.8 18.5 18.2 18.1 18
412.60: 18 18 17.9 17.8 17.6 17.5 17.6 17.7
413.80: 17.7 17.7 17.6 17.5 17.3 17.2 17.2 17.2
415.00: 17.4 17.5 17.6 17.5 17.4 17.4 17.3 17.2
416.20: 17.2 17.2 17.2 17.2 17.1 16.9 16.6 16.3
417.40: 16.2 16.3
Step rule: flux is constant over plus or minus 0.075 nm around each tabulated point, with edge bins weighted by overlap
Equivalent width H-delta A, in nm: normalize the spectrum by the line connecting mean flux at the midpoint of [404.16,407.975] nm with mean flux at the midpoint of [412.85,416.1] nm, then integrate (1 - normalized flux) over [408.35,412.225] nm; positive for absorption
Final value 0.01 nm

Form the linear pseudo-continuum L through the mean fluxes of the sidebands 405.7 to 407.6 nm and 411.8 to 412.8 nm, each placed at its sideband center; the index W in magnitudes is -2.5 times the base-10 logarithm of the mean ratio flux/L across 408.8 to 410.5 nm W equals 0.035 mag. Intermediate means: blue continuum 18.9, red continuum 18.2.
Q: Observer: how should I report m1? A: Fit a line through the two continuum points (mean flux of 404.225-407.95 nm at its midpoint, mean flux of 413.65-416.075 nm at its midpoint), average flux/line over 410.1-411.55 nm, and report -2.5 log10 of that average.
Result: 0.02 mag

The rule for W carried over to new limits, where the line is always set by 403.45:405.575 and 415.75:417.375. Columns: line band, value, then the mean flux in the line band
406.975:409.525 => -0.02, 18.4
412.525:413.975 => -0.02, 17.8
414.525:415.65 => -0.01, 17.4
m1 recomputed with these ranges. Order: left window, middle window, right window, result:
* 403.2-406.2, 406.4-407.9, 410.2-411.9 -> -0.036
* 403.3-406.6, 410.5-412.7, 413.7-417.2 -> -0.009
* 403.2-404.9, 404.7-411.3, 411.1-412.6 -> 0.001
